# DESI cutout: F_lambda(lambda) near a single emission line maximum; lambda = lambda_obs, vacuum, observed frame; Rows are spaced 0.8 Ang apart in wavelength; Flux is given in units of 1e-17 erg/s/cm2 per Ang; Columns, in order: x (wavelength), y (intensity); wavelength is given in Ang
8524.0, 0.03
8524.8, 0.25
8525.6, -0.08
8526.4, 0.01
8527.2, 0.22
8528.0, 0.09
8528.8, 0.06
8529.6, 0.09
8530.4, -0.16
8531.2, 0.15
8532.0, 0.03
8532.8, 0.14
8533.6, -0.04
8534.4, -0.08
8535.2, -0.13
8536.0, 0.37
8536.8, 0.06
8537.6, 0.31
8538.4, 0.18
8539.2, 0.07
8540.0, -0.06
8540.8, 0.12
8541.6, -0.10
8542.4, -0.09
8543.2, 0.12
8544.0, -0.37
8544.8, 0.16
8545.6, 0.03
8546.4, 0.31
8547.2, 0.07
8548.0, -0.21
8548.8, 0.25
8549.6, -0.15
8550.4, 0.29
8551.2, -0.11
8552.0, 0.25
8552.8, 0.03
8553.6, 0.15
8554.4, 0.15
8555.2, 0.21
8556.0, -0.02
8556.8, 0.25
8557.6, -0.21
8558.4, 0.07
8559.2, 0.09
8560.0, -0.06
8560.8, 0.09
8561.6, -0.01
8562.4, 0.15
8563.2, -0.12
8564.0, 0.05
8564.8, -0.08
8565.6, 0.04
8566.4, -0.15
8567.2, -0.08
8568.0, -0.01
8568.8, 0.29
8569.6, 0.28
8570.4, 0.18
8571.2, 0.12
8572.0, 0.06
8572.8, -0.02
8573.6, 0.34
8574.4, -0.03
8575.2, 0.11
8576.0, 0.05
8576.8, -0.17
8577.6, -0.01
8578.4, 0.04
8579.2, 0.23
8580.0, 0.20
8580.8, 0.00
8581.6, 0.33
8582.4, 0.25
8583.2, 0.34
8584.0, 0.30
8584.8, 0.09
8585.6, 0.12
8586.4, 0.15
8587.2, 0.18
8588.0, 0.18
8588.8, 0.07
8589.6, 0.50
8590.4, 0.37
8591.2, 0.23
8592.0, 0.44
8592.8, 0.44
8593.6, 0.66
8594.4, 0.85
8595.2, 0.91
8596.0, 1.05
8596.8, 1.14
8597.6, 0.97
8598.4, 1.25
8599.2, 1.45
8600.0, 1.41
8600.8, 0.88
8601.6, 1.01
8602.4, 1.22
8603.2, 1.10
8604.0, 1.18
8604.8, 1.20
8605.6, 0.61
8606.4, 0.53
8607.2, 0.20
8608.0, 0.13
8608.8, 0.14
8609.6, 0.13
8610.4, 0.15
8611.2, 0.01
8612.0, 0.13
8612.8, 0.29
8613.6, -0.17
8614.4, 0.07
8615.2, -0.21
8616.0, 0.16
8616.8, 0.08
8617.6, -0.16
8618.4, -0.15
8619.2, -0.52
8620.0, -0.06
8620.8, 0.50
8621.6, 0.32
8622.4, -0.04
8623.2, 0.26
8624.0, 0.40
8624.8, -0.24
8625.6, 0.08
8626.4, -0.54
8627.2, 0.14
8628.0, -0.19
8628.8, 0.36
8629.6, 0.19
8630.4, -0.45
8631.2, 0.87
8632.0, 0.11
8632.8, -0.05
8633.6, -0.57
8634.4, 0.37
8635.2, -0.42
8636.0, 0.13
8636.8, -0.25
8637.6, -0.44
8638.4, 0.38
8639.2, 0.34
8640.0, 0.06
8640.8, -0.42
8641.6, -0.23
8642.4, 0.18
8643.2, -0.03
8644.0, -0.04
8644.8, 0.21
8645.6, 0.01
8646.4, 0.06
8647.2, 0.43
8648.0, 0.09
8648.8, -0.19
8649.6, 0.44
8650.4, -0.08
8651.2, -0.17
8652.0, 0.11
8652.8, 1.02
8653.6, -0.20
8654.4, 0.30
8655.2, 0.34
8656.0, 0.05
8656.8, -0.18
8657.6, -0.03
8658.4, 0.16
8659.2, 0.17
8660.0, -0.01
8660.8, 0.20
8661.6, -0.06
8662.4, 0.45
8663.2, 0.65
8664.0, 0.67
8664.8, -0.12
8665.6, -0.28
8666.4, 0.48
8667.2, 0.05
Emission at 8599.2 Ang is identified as [O II]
